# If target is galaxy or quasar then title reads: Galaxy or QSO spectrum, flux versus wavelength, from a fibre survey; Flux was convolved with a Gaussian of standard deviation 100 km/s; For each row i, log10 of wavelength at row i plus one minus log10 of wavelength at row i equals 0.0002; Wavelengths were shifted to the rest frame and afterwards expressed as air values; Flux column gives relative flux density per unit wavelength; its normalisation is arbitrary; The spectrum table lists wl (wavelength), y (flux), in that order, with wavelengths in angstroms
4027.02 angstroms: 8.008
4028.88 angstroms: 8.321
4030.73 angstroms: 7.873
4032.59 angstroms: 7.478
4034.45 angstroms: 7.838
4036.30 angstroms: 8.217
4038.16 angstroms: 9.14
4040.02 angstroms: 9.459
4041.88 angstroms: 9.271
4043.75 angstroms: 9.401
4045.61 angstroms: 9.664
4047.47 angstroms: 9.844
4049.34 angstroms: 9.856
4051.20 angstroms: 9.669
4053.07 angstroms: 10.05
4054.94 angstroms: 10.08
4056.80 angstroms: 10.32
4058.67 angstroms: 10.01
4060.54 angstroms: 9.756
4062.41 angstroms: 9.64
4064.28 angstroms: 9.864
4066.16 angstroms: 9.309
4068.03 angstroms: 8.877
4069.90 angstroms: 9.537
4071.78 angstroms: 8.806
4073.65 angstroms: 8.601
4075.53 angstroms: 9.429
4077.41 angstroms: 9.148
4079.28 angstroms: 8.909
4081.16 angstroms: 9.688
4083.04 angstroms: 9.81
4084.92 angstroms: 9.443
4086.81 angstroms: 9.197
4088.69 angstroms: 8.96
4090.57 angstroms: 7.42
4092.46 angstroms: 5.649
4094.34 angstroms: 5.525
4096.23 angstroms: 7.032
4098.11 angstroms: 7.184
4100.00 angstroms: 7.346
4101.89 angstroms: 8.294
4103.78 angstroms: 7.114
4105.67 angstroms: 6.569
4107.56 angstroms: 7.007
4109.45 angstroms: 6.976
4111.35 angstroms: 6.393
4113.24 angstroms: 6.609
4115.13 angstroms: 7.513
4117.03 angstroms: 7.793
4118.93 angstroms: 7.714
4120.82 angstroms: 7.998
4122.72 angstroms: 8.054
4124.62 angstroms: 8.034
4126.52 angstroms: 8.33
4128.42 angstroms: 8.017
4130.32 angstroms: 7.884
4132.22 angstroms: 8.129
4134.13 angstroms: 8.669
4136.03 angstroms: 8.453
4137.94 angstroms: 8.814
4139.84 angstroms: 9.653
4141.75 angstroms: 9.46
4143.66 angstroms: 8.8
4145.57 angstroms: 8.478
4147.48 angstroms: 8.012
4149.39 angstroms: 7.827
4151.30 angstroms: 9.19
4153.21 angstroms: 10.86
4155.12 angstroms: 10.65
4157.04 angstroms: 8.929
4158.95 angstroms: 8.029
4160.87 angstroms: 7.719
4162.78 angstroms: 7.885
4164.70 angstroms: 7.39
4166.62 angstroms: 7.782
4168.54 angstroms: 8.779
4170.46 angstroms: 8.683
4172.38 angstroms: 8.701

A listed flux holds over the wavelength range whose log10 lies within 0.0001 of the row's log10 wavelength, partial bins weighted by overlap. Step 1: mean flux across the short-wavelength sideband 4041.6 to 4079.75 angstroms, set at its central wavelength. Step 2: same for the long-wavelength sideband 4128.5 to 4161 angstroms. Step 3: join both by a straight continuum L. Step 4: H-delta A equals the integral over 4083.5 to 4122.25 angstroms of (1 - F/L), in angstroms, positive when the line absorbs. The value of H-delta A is 7.38 angstroms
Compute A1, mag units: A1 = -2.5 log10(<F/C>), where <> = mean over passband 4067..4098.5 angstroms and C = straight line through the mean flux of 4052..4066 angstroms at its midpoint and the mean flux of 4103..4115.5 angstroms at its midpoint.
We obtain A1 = 0.01 mag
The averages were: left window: 9.92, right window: 6.85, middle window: 8.45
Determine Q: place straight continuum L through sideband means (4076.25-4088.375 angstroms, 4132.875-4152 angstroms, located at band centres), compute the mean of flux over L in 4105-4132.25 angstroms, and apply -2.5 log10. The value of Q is 0.19 mag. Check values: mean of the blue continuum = 9.35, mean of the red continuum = 8.72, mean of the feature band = 7.53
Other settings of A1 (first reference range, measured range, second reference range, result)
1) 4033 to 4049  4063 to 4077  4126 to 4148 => -0.03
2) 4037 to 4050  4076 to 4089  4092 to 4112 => -0.20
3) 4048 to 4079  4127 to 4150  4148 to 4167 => 0.04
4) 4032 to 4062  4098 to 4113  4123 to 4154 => 0.25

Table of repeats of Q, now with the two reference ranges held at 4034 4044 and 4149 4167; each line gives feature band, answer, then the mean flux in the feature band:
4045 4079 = -0.083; 9.57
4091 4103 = 0.269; 6.87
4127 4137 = 0.063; 8.23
